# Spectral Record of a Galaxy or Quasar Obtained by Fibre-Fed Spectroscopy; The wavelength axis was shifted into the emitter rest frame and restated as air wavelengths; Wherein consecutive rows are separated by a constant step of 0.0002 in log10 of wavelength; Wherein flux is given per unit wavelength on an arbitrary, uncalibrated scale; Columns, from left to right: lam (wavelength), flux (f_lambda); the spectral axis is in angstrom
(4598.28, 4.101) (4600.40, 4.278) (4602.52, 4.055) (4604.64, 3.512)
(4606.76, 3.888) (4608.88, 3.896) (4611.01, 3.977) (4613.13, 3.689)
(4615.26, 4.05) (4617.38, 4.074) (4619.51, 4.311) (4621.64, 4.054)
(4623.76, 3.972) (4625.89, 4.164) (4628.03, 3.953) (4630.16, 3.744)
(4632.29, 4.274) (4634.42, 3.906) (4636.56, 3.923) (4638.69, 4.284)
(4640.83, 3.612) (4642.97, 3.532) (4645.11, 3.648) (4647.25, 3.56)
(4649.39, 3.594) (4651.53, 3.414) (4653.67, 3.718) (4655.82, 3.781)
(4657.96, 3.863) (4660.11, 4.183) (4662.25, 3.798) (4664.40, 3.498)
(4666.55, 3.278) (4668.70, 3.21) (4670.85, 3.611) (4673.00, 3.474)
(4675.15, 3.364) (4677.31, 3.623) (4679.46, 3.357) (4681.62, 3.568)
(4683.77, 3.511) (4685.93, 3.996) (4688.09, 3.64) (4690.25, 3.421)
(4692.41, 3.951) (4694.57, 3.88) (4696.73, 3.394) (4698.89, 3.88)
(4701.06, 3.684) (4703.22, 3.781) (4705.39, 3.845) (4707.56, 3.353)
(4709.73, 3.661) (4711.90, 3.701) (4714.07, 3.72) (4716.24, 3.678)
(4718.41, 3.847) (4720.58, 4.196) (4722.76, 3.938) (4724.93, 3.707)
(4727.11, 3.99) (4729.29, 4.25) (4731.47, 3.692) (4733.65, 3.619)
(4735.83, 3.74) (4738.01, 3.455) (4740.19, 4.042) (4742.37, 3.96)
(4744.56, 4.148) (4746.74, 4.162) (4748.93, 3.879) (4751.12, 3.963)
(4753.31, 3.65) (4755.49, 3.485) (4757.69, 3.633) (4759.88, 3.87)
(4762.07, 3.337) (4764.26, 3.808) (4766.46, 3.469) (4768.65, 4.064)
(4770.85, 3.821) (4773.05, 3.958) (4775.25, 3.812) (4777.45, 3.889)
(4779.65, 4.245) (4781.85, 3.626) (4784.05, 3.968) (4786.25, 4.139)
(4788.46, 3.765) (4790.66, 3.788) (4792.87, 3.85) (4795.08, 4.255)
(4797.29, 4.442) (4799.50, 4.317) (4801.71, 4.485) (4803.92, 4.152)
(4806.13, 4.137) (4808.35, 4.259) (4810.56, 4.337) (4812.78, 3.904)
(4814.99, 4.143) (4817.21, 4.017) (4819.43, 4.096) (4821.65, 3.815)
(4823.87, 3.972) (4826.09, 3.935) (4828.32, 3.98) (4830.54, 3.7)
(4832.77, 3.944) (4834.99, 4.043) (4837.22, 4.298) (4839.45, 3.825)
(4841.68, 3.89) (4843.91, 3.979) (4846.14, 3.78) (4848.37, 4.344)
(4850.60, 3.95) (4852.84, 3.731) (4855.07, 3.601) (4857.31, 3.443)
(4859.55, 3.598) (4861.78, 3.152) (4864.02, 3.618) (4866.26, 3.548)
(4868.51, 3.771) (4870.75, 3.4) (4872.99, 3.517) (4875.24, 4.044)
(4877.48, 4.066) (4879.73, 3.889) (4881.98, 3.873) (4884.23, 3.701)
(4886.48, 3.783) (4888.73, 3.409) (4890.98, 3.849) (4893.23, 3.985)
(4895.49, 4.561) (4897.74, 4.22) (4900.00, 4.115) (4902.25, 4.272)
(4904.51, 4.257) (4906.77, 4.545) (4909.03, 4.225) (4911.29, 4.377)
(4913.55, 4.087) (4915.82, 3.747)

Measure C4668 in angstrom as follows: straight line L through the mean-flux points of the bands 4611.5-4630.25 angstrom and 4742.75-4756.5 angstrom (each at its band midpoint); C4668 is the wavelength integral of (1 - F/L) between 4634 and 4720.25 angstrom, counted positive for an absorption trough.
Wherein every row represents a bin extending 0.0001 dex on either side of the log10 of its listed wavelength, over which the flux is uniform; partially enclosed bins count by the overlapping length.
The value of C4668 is 6.3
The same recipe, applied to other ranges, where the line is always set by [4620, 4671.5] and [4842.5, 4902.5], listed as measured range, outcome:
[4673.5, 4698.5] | 1.1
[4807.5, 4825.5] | -1.2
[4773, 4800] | -1.4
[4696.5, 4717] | 0.6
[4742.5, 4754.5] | -0.5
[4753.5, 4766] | 0.6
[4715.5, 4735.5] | -0.4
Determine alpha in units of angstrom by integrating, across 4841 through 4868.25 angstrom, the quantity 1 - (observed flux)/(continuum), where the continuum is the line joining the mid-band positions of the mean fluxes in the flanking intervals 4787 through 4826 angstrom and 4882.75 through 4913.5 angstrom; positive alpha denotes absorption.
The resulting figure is 2.5 angstrom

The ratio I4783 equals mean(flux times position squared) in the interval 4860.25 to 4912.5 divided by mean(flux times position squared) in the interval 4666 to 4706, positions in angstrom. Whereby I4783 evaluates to 1.18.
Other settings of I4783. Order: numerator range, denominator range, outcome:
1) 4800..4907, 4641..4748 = 1.13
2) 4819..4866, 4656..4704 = 1.13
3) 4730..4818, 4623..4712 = 1.11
